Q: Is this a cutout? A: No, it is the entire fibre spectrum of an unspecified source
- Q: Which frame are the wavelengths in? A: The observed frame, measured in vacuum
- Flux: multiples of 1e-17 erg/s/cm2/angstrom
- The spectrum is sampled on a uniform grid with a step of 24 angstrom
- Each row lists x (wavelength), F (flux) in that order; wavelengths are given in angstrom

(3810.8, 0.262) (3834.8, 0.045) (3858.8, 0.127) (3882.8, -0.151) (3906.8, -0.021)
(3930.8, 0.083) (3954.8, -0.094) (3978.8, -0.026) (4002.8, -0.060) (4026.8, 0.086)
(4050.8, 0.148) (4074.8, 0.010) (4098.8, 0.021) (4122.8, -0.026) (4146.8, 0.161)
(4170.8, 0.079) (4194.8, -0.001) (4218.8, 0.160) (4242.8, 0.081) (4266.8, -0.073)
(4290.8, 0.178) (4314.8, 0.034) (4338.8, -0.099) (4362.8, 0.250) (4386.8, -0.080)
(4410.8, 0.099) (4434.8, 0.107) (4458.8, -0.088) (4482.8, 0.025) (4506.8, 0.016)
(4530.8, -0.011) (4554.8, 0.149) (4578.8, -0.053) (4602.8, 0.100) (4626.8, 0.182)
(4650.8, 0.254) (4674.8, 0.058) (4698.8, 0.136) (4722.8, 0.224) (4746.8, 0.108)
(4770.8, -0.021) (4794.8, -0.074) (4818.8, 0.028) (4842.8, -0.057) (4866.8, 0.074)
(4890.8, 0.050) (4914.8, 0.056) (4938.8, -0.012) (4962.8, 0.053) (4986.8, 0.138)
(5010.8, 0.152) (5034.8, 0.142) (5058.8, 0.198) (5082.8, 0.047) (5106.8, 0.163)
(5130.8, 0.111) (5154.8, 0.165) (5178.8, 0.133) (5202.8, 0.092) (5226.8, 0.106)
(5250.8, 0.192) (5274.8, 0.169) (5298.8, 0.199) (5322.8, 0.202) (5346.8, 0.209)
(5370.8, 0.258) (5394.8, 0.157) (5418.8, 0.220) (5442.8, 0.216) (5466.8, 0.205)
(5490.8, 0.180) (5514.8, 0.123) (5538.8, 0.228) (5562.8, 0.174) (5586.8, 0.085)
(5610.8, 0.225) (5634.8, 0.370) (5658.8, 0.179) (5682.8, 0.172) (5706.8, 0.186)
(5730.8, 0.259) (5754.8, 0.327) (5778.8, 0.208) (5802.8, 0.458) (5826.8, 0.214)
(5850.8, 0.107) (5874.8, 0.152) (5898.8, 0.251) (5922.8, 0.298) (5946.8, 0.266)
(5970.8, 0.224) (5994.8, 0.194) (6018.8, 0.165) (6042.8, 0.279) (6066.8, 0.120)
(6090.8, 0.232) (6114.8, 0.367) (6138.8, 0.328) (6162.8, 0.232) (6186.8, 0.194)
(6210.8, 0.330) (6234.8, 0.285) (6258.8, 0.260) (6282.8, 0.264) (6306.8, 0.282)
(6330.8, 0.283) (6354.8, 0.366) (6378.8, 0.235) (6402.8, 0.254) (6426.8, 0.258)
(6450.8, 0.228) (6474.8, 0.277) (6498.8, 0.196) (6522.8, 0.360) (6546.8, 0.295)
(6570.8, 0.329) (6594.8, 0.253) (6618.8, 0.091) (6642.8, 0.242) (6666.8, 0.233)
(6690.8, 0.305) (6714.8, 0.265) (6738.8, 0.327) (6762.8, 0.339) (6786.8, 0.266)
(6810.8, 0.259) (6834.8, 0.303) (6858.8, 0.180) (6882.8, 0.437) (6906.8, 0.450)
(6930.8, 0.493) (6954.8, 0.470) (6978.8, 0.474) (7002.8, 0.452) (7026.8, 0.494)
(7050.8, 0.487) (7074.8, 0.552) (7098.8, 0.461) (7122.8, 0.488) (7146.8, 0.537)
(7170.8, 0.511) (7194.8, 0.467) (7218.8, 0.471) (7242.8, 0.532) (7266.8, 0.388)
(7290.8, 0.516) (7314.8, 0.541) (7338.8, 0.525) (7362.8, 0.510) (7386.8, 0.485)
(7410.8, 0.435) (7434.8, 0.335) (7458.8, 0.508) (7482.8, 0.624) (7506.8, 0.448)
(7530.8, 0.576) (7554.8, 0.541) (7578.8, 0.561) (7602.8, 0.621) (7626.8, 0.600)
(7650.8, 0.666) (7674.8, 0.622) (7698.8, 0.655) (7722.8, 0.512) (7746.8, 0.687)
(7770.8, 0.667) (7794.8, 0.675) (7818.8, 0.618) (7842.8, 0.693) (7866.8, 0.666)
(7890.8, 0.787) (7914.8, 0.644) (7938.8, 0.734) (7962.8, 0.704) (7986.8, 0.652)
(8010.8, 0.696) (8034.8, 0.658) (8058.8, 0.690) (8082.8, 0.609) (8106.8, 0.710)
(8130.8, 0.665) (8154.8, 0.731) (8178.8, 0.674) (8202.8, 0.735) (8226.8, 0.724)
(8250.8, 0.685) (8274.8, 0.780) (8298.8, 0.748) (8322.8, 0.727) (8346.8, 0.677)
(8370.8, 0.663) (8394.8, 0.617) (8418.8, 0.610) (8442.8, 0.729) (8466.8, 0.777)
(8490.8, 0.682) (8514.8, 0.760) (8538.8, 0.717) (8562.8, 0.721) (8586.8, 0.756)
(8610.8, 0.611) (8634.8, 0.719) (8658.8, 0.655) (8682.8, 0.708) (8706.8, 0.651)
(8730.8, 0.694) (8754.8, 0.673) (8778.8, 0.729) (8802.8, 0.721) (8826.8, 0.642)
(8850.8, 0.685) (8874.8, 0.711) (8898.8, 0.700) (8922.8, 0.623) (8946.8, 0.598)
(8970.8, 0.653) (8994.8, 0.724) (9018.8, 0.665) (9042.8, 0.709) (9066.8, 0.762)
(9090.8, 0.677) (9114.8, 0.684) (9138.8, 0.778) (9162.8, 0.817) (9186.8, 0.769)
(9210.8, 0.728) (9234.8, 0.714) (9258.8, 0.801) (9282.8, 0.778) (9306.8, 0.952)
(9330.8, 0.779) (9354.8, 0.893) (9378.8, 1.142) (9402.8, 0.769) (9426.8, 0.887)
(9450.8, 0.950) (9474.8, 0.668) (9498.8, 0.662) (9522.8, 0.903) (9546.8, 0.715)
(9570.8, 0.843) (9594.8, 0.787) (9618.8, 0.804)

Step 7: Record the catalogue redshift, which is 0.728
